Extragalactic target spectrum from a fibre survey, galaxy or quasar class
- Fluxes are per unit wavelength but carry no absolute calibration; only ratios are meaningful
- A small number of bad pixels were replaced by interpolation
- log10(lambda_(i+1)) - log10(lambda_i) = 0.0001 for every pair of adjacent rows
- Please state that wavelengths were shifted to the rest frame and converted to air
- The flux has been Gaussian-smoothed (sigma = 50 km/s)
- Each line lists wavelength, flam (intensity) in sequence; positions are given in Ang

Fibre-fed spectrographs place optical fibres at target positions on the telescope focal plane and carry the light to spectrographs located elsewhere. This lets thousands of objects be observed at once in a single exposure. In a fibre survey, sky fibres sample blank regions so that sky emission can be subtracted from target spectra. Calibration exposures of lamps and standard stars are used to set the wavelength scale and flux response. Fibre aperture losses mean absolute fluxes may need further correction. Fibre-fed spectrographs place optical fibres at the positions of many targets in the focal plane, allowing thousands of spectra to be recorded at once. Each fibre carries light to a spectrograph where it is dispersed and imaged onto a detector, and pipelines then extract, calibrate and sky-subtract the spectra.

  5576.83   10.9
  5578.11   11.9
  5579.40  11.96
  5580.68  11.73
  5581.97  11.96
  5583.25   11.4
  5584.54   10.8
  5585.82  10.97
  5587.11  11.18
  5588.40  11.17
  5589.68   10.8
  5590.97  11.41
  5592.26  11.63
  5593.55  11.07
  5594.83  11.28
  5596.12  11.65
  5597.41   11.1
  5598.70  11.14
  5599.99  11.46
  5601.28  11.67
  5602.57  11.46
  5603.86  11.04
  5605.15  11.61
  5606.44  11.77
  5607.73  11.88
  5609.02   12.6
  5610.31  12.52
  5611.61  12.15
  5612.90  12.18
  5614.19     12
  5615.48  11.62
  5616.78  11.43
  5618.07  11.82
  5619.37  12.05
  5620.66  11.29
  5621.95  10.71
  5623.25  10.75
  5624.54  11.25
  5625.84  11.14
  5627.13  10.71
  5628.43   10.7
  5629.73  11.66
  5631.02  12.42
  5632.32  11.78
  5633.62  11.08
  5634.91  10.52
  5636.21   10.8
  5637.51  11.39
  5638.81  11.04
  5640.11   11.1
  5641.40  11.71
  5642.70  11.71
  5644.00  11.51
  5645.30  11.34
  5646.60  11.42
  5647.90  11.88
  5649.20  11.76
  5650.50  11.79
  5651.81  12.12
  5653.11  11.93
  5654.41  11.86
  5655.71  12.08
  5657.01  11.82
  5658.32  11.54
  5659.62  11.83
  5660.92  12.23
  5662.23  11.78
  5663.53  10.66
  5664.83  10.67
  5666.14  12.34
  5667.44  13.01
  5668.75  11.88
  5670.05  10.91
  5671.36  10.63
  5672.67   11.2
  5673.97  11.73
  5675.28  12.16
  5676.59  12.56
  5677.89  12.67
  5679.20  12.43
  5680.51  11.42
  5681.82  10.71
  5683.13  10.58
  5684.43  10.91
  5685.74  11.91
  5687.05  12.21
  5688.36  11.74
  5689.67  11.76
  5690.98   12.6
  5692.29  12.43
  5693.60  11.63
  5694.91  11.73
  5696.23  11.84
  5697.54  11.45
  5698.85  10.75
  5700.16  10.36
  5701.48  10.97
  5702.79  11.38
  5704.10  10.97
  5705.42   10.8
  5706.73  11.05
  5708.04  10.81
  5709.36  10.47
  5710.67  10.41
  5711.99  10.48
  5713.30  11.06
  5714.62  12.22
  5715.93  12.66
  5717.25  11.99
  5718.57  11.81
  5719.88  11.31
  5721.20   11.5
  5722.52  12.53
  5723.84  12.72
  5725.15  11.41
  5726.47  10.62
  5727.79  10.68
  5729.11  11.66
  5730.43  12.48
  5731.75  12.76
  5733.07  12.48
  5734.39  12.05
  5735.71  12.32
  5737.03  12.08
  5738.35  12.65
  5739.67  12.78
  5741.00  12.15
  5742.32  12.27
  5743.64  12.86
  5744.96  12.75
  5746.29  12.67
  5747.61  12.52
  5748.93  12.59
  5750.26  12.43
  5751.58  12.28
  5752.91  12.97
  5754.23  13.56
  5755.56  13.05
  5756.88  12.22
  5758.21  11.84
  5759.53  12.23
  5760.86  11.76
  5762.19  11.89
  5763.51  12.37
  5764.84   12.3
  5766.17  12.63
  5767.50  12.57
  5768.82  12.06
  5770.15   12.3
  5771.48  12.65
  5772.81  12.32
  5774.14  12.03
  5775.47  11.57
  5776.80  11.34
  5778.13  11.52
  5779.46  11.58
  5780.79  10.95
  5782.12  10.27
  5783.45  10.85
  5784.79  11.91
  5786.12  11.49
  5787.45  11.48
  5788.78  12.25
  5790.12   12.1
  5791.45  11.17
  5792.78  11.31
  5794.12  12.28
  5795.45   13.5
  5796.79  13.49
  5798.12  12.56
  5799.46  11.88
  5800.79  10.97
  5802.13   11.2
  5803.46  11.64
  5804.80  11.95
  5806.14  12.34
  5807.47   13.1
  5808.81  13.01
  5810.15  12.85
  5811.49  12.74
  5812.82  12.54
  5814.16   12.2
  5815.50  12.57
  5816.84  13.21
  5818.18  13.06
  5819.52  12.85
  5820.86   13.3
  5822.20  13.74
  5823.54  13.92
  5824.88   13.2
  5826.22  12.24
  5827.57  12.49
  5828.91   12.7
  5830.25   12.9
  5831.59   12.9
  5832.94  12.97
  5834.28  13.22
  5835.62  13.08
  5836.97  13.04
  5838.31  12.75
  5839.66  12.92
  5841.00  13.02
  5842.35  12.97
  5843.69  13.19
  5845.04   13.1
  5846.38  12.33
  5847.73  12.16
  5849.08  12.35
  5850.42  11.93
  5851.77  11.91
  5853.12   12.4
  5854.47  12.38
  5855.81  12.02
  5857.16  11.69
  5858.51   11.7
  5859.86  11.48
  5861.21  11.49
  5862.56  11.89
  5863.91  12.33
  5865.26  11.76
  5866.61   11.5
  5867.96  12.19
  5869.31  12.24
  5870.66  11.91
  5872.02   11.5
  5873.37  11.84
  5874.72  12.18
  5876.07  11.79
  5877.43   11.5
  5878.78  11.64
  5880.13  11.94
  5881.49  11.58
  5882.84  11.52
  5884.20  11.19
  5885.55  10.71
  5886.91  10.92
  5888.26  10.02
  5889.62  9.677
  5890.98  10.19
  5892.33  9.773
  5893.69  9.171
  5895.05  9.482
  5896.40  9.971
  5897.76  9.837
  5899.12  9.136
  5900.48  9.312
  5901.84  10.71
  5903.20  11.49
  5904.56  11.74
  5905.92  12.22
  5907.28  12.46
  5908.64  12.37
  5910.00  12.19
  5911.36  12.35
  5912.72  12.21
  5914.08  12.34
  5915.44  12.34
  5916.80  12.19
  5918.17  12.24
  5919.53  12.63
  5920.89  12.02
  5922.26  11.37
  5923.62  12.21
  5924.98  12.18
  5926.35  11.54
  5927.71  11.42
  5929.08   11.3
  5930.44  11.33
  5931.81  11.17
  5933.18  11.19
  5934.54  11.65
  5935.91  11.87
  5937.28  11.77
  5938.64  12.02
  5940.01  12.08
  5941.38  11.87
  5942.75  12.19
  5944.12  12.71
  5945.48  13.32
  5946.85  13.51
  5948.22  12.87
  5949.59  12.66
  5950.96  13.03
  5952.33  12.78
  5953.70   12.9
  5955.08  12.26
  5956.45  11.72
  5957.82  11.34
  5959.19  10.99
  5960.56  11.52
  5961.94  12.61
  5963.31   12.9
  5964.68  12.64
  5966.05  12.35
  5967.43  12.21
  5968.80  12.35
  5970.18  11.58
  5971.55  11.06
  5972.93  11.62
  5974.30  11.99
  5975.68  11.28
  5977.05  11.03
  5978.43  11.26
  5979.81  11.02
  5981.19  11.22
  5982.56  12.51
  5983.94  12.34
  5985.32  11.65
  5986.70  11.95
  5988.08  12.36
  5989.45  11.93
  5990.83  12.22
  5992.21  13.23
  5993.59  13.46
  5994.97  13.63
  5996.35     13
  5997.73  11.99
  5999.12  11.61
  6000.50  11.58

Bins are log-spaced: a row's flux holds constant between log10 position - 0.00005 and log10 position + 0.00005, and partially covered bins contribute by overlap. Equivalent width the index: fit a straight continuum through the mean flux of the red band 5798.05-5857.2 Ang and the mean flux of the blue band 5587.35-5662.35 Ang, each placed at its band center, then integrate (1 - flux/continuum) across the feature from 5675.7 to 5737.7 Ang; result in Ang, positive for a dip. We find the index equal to 1.90 Ang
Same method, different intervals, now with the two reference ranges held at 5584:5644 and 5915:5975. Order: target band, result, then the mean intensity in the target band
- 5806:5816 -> -0.7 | 12.7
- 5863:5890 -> 1.0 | 11.5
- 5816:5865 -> -3.1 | 12.6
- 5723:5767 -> -2.4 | 12.3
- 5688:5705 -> 0.1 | 11.5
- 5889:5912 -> 2.5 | 10.7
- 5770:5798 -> -0.2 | 11.8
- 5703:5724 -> 0.4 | 11.4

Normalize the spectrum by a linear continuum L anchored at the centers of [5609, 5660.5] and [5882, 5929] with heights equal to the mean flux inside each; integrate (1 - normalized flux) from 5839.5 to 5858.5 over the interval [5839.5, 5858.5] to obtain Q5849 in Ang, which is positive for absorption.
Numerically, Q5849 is -1.9 Ang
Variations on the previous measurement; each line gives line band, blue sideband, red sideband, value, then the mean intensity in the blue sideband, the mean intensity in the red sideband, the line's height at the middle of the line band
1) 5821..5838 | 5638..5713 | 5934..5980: -1.7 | 11.5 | 12.1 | 11.8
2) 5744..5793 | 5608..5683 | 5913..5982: -1.2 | 11.6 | 12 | 11.8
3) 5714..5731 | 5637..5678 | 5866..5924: -0.3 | 11.7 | 11.3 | 11.6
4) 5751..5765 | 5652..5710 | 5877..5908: -1.4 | 11.6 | 10.7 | 11.2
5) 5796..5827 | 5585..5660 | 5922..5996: -2.1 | 11.5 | 12.1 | 11.8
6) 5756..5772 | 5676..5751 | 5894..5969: -0.6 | 11.8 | 11.9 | 11.8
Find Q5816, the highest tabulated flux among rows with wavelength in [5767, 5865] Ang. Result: 13.92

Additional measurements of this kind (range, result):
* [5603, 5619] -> 12.6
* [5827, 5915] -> 13.22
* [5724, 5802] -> 13.56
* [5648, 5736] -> 13.01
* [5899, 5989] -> 13.51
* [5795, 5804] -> 13.5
